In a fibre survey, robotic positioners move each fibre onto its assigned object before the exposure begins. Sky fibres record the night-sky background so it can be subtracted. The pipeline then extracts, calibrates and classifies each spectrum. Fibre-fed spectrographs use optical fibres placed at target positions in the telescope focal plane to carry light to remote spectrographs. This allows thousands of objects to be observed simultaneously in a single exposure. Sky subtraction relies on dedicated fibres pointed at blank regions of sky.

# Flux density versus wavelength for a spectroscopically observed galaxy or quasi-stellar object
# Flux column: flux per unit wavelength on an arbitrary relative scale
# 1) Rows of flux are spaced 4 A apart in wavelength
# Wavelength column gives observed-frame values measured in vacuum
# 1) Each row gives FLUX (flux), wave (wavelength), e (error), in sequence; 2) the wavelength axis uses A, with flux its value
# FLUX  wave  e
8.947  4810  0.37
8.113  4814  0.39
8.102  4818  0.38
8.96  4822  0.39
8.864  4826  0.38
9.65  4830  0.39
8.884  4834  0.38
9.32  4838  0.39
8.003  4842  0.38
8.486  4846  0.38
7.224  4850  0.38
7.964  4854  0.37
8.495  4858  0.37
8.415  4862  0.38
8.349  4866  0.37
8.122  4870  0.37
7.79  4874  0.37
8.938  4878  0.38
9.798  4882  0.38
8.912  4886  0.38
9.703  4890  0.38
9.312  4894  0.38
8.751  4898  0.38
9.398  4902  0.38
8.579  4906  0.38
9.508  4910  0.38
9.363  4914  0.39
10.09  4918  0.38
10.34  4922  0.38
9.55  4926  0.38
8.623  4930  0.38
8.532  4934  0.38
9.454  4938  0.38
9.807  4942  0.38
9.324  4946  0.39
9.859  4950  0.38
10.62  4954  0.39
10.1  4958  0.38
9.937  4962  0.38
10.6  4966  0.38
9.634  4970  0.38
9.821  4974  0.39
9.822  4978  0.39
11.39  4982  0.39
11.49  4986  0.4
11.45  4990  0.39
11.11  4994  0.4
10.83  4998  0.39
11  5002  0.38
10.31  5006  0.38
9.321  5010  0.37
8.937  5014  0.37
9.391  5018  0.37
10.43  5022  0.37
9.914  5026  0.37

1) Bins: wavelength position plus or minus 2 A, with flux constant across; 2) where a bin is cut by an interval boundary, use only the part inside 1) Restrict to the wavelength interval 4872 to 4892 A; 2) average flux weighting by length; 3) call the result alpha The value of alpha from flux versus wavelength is 9.03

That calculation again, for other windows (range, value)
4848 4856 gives 7.59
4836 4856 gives 8.2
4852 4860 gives 8.23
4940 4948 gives 9.57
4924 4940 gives 9.04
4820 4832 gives 9.16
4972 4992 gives 10.8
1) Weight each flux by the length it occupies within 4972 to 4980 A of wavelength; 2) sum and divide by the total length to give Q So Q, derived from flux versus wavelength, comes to 9.82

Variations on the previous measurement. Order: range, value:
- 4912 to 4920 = 9.73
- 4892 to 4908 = 9.01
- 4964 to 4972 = 10.1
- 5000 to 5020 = 9.79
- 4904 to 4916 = 9.15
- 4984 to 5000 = 11.2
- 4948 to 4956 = 10.2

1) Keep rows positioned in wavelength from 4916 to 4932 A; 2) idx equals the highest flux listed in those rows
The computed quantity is 10.34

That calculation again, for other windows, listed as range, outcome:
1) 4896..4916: 9.508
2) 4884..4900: 9.703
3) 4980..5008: 11.49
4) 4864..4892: 9.798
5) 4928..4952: 9.859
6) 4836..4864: 9.32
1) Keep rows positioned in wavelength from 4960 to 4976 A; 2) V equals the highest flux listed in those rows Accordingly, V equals 10.6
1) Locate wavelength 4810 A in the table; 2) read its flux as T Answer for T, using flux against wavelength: 8.947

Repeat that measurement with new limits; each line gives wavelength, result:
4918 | 10.09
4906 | 8.579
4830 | 9.65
